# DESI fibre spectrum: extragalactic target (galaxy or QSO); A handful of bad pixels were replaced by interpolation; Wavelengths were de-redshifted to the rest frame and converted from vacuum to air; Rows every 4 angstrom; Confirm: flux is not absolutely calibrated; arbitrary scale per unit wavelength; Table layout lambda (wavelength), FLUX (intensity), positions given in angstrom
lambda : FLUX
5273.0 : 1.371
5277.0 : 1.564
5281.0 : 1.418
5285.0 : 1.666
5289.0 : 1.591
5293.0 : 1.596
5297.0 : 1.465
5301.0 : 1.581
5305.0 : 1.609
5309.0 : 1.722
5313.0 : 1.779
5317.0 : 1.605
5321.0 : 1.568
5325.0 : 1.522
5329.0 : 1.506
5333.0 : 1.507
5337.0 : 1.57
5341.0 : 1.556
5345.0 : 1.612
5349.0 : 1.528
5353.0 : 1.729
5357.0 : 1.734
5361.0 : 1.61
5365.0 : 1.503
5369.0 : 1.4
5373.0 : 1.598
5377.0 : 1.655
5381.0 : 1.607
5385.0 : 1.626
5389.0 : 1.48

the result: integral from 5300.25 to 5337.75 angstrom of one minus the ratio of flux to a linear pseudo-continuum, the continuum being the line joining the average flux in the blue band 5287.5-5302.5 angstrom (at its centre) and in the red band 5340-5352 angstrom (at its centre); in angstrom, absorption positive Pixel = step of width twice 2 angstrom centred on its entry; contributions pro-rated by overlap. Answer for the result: -0.7 angstrom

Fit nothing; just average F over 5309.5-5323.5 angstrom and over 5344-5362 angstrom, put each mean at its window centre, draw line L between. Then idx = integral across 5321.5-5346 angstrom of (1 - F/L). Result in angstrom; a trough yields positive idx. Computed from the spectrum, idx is 1.6 angstrom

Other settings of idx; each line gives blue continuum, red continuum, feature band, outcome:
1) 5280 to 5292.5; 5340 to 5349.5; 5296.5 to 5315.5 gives -0.8 angstrom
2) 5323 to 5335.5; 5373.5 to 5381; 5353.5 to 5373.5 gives 0.2 angstrom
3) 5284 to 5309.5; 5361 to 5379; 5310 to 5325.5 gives -0.5 angstrom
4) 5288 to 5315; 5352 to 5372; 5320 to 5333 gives 0.7 angstrom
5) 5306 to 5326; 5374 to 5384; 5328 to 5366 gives 1.1 angstrom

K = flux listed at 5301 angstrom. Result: 1.581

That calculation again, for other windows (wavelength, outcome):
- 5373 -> 1.598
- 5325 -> 1.522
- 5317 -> 1.605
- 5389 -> 1.48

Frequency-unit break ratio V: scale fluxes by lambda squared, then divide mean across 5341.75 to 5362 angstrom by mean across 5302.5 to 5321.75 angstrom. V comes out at 1.0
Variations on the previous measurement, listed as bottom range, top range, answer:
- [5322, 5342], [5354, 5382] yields 1.05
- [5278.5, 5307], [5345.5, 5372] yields 1.04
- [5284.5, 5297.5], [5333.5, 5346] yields 1.01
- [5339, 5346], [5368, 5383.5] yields 1.01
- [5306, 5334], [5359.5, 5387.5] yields 1.00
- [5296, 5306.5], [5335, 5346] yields 1.03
